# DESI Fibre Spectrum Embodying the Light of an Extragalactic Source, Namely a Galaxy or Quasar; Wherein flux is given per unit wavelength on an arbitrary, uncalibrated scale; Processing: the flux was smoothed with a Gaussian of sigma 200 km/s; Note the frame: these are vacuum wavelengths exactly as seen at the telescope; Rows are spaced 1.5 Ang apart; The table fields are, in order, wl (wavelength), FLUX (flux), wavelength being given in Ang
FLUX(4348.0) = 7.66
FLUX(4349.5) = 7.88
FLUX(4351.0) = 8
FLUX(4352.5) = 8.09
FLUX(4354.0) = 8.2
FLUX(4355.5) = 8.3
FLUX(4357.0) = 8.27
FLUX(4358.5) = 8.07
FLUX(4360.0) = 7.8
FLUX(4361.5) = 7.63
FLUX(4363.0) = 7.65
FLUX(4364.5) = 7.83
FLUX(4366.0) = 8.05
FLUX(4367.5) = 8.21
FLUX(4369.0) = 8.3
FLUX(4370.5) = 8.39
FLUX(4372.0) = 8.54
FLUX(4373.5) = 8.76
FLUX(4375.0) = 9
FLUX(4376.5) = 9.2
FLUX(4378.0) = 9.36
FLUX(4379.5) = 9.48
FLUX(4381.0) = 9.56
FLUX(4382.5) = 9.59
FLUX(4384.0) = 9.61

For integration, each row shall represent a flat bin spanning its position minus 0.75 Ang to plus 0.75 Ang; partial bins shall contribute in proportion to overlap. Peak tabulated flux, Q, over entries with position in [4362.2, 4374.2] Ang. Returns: 8.76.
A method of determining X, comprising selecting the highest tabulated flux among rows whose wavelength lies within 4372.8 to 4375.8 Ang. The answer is 9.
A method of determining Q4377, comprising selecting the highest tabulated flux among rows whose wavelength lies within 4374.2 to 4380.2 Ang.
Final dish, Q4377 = 9.48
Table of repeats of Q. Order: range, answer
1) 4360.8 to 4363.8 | 7.65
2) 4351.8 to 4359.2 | 8.3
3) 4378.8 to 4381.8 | 9.56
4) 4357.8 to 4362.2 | 8.07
